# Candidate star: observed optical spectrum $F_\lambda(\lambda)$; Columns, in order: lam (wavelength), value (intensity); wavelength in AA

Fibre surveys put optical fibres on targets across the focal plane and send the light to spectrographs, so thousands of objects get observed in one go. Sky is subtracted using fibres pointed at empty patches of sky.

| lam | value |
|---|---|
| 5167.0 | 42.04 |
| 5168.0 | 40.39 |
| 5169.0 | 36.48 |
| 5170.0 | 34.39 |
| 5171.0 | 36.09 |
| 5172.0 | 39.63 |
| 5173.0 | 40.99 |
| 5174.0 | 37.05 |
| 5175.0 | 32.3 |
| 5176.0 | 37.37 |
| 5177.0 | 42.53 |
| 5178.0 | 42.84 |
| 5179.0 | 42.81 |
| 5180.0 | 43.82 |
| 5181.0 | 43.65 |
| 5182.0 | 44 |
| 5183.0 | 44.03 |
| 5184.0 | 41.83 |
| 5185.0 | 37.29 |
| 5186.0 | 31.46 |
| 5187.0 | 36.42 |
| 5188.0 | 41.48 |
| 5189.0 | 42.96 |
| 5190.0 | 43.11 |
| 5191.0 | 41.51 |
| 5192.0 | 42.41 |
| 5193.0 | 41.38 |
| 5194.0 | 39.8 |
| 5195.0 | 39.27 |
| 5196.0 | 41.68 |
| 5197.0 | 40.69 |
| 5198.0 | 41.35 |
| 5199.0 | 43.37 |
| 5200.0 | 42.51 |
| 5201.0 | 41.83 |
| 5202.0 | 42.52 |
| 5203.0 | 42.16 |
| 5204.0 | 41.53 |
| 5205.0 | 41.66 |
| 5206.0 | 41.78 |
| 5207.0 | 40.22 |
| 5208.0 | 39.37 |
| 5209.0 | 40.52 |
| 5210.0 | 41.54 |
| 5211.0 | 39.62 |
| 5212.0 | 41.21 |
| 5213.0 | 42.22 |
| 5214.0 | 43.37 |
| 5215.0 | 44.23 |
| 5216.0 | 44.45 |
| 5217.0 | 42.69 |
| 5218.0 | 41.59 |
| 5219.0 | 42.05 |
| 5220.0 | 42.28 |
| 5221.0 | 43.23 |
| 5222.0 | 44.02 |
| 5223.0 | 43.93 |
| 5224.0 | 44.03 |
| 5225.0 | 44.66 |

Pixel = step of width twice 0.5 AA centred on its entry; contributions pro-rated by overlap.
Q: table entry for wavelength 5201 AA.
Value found 41.83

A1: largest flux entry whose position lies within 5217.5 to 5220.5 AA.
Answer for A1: 42.28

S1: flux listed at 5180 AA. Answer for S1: 43.82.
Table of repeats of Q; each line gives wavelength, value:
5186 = 31.46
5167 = 42.04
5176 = 37.37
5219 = 42.05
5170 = 34.39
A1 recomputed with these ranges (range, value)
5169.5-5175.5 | 40.99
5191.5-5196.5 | 42.41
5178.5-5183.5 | 44.03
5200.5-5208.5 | 42.52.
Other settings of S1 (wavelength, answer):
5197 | 40.69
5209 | 40.52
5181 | 43.65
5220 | 42.28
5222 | 44.02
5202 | 42.52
